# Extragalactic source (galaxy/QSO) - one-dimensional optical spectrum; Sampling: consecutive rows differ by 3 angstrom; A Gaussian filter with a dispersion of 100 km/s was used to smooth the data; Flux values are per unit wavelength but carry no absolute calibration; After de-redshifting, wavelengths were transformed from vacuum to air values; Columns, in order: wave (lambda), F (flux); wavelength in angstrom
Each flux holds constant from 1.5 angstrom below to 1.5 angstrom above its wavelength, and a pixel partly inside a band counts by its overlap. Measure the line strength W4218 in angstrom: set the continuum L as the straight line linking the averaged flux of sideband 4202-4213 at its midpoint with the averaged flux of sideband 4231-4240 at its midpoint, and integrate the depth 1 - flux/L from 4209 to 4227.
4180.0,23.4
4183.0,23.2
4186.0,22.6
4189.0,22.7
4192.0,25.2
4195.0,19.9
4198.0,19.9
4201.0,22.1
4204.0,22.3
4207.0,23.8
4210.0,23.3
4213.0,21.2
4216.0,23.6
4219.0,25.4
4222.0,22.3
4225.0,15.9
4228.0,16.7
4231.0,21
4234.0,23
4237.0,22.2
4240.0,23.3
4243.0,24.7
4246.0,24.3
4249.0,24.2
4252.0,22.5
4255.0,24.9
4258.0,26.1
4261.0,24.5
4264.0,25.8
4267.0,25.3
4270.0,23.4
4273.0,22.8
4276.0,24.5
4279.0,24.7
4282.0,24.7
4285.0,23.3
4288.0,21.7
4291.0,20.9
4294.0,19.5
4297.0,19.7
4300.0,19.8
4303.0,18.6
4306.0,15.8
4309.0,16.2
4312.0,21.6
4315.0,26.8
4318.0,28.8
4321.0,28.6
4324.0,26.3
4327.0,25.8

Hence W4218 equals 0.7 angstrom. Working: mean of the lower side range 22.8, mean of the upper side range 22.5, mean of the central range 21.8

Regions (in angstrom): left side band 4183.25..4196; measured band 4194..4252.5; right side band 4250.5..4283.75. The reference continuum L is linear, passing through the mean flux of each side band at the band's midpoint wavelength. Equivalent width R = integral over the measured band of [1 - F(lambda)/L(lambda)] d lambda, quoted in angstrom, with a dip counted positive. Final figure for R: 3.5 angstrom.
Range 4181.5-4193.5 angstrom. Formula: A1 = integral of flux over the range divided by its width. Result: 23.4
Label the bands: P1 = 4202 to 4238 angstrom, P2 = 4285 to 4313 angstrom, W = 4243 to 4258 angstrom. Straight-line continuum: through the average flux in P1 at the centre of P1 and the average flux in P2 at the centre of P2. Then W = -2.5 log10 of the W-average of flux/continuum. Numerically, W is -0.16 mag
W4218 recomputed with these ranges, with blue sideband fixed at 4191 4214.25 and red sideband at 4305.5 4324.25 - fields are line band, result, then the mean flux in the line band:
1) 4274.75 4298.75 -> 1.0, 22.3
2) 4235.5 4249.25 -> -0.6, 23.7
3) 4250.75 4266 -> -1.3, 24.8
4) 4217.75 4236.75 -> 1.5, 20.8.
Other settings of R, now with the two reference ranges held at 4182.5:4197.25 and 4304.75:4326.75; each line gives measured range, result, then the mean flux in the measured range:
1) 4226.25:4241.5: 1.19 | 21.2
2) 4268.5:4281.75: -0.36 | 23.9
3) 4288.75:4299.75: 1.57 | 20.1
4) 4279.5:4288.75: -0.05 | 23.5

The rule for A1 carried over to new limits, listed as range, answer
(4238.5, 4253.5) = 23.8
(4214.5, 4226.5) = 21.8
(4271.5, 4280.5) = 24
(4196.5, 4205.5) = 21.4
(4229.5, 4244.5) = 22.8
